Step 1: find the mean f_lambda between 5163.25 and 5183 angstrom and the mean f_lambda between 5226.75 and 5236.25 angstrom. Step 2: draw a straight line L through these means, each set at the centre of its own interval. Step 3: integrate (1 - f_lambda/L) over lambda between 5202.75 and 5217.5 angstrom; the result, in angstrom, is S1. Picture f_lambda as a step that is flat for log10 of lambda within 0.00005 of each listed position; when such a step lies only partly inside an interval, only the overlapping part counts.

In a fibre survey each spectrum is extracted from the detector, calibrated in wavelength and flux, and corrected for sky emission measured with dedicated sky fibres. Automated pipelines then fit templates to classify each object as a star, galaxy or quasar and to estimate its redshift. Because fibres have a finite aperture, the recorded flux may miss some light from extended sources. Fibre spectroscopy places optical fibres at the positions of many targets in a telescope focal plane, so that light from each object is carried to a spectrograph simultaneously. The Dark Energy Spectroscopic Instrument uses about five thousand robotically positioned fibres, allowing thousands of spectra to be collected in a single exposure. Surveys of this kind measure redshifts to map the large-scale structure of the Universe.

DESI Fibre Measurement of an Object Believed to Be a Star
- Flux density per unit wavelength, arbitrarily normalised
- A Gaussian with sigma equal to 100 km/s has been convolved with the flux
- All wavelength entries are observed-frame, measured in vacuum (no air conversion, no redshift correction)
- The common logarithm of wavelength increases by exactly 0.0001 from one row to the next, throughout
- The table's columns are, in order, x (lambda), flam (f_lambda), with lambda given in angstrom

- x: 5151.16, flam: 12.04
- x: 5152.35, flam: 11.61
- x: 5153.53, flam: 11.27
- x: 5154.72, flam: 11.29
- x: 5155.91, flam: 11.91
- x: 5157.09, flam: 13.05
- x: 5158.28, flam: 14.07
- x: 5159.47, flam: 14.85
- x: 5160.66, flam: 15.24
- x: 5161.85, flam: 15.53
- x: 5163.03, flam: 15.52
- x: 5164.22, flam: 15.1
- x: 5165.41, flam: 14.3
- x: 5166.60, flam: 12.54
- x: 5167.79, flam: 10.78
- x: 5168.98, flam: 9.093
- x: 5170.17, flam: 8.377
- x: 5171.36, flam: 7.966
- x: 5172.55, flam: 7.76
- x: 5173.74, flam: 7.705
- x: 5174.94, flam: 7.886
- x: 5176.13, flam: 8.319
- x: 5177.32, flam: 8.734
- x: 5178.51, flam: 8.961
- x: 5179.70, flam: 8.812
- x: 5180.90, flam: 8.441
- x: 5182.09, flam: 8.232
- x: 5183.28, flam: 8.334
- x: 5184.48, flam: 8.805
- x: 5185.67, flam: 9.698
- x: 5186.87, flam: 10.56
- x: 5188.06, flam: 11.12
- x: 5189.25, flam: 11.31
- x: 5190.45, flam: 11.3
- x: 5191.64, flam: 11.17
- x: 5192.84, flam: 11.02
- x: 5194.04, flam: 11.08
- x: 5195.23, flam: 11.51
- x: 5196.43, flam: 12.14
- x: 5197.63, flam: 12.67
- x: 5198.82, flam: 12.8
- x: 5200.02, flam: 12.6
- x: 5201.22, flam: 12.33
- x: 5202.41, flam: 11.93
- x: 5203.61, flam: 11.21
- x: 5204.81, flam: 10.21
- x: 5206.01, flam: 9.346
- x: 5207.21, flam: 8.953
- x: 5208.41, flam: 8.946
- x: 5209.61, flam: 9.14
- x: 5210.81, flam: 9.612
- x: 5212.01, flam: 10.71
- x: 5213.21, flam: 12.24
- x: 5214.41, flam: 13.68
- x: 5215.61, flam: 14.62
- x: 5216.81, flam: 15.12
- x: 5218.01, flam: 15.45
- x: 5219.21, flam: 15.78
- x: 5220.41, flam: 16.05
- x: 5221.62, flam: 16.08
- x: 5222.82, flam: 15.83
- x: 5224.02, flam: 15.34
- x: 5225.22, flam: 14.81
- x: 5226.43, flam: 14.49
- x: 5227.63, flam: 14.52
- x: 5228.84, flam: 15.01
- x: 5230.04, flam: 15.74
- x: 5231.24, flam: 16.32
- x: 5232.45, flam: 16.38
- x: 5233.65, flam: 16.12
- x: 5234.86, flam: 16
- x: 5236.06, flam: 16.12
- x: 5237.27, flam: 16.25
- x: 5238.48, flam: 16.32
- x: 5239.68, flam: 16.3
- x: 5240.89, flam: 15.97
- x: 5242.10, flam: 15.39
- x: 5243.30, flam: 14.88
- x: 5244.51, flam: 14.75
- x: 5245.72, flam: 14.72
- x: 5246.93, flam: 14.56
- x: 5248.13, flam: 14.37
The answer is 2.6 angstrom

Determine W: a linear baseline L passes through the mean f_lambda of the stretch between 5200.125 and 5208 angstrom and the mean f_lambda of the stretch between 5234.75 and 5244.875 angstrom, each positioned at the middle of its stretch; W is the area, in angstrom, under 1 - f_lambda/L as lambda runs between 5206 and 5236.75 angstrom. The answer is -1.8 angstrom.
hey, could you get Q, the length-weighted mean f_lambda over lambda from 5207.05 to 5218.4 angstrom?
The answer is 11.9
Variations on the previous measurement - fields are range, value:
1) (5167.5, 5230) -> 11.4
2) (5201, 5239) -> 13.8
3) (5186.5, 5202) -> 11.7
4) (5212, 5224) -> 14.8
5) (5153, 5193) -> 10.8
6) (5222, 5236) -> 15.5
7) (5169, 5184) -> 8.33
